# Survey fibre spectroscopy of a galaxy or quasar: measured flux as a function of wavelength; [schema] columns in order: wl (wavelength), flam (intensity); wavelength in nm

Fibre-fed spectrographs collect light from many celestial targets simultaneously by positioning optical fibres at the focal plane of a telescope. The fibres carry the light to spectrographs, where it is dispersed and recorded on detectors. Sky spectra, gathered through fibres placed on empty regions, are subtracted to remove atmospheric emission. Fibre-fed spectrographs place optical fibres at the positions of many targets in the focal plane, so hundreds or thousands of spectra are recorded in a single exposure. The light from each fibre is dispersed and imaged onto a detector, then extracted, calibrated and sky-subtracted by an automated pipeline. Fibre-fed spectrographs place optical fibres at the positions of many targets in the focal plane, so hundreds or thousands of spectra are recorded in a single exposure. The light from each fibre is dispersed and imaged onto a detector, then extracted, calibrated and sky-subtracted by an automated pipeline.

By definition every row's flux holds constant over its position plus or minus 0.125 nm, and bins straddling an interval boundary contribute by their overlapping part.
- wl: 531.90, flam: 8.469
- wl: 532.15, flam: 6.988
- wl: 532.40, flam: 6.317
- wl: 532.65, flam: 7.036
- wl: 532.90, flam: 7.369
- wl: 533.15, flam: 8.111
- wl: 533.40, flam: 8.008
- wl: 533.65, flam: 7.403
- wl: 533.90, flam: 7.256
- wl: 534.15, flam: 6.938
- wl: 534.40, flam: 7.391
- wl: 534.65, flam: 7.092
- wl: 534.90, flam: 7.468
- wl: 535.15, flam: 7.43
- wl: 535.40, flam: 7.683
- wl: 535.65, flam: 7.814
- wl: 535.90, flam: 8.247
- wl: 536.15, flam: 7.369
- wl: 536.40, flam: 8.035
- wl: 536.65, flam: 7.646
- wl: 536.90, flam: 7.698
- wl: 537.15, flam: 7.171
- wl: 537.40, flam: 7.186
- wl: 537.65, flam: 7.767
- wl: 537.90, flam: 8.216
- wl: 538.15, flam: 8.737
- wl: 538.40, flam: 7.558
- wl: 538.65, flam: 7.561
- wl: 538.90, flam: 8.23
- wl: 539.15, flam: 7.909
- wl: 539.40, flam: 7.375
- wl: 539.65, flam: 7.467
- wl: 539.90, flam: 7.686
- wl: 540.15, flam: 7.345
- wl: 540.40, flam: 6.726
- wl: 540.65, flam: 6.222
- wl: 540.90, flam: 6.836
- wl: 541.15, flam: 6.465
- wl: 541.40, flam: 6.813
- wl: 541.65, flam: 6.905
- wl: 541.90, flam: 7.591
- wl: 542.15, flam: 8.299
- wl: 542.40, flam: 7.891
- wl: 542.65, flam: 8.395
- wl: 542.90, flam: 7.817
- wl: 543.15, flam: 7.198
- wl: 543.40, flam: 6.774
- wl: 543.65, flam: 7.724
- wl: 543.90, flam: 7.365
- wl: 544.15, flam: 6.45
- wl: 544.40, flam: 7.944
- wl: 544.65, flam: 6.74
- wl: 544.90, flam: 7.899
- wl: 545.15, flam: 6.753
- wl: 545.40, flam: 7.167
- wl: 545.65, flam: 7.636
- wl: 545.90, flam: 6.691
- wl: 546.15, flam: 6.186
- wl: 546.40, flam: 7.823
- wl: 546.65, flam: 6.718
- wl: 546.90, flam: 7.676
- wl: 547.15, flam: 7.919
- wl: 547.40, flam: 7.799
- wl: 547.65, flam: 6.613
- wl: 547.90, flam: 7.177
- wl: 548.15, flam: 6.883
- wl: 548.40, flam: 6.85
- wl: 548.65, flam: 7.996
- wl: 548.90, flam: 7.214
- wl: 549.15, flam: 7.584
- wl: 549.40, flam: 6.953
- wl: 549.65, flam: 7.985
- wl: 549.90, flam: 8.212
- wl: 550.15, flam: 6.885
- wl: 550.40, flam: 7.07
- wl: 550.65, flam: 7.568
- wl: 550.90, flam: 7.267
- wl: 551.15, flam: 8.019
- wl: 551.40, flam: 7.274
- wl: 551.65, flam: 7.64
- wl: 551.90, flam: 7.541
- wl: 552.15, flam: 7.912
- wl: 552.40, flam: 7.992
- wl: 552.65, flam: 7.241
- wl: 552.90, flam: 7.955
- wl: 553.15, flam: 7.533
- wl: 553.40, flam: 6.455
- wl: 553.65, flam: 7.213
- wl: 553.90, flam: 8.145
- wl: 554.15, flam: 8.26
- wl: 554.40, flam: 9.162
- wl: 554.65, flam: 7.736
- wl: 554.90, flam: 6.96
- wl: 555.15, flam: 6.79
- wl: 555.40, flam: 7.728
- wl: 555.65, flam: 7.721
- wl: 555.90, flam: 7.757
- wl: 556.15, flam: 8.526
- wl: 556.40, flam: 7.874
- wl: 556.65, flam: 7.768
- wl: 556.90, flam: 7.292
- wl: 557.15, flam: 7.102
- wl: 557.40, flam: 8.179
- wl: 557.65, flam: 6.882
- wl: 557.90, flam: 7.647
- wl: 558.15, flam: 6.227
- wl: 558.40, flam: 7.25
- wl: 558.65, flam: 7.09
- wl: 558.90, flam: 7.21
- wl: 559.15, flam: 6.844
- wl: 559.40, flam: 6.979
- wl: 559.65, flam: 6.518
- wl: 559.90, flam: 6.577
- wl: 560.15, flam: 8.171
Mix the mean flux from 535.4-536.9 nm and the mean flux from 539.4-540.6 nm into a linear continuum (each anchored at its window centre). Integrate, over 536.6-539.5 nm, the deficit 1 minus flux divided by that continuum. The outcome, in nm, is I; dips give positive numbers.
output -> -0.09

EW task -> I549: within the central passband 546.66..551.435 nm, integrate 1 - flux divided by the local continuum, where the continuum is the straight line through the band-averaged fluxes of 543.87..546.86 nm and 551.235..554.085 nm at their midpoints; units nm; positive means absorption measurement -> -0.04 nm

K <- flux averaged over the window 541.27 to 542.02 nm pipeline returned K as 7.1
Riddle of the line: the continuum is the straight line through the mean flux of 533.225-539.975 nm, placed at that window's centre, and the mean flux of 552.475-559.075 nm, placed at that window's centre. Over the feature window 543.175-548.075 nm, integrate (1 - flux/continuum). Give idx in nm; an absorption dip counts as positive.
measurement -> 0.245 nm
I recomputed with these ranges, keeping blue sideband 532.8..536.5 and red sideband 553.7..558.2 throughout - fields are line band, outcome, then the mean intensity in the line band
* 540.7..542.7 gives 0.075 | 7.32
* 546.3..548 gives 0.054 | 7.39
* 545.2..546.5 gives 0.095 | 7.07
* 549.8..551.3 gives 0.031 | 7.49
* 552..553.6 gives 0.032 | 7.5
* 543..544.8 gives 0.100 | 7.19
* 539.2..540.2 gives 0.011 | 7.51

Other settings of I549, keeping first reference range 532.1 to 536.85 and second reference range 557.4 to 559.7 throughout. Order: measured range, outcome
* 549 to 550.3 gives -0.056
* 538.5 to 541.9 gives 0.070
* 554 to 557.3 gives -0.306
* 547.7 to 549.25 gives -0.006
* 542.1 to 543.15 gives -0.094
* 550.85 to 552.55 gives -0.122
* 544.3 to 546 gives 0.004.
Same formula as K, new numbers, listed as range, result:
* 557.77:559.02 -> 7.08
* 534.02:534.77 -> 7.14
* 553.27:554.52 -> 7.84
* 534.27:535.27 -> 7.34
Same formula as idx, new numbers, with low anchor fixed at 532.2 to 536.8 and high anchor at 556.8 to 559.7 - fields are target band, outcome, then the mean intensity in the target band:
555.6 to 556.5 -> -0.11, 7.99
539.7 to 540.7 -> 0.04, 7.09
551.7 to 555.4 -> -0.23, 7.64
